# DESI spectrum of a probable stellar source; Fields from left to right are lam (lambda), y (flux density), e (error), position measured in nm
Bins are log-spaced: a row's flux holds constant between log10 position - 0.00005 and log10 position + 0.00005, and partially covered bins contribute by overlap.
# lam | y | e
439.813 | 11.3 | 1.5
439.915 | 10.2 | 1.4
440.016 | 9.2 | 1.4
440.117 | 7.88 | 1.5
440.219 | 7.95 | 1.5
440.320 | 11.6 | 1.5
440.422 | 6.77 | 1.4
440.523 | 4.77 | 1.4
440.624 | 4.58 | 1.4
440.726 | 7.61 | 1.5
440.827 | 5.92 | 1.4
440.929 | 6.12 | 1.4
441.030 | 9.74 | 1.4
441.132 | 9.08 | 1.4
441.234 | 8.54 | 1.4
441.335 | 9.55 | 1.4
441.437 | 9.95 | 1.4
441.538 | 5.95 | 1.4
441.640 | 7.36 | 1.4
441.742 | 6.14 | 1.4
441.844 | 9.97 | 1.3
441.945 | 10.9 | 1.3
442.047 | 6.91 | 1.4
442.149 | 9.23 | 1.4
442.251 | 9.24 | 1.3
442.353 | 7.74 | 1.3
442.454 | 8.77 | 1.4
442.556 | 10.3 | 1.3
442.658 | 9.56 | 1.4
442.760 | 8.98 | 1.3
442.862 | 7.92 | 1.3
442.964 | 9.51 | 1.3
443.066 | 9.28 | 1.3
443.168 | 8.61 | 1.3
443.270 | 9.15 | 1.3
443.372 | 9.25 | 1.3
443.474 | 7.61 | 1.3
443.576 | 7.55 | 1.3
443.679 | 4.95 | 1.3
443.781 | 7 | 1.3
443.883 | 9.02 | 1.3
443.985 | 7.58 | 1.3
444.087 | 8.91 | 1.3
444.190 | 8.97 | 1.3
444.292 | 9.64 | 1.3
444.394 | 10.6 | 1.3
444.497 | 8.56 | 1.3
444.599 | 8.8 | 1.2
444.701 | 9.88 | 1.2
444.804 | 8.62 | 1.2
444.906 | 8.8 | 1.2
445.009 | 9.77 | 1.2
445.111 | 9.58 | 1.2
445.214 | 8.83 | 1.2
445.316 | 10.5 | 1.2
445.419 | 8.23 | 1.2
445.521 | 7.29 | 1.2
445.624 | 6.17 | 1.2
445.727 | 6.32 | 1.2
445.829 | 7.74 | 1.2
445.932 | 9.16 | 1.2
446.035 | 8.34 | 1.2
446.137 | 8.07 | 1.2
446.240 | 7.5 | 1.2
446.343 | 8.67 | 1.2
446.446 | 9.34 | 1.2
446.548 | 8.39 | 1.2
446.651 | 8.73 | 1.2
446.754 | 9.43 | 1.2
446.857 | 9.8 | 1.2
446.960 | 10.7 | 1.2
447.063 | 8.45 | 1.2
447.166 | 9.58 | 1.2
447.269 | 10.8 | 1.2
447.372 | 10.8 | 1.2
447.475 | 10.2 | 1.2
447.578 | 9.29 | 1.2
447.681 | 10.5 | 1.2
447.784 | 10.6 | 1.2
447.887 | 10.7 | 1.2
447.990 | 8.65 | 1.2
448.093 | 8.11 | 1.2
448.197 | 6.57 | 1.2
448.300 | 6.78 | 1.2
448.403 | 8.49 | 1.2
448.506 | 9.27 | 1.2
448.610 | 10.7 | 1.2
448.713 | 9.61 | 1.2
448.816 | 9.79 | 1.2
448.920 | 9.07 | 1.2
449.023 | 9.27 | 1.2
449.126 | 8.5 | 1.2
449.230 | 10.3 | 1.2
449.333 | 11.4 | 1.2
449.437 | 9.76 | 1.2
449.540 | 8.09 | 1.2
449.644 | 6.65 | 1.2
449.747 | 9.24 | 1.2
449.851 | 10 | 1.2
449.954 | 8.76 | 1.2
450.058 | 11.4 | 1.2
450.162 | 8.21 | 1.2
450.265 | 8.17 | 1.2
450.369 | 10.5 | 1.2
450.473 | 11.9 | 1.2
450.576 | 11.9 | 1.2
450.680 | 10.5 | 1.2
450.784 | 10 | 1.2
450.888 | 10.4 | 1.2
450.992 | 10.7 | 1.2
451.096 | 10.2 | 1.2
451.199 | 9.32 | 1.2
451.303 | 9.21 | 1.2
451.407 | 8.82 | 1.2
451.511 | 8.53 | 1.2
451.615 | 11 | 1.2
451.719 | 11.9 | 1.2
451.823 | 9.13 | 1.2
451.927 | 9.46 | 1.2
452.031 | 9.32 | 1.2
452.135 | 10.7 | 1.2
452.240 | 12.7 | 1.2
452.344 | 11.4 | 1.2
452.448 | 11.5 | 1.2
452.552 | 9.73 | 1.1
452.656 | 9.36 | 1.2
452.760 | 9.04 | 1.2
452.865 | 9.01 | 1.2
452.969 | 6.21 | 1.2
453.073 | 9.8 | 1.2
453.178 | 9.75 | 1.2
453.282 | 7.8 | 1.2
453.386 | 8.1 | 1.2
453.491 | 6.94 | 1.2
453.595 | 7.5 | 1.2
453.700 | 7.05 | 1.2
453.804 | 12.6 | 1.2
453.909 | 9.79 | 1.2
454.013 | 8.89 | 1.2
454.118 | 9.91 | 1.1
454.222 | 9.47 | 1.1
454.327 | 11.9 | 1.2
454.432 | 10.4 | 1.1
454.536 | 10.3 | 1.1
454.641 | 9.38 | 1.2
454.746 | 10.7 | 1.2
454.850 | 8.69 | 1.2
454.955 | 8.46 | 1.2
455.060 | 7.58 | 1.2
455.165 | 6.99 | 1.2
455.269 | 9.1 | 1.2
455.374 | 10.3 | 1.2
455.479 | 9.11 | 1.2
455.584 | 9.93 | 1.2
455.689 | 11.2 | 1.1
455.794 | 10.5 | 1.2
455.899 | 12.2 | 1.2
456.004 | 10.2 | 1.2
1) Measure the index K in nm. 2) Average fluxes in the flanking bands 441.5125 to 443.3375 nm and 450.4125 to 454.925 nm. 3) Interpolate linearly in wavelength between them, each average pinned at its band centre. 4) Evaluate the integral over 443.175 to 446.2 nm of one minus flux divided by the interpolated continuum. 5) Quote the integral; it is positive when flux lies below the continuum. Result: 0.16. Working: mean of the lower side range 8.68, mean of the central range 8.44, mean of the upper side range 9.78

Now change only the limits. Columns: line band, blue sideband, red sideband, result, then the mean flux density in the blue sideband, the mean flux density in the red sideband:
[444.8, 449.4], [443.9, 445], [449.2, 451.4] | 0.169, 9.06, 9.82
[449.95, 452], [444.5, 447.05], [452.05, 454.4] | -0.169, 8.69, 9.51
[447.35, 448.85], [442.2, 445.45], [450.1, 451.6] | 0.028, 8.81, 9.92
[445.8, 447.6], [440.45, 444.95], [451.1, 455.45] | -0.085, 8.34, 9.46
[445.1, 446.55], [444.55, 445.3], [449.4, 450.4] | 0.154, 9.25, 9.04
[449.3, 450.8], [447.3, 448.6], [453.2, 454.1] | -0.118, 9.24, 8.67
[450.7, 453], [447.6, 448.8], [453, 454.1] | -0.266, 9.12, 8.8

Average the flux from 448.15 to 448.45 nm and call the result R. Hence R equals 7.28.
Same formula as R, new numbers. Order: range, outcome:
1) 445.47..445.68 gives 6.71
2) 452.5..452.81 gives 9.4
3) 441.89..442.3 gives 9.08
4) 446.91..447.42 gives 10.1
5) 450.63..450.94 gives 10.3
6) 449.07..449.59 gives 9.62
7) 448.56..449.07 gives 9.7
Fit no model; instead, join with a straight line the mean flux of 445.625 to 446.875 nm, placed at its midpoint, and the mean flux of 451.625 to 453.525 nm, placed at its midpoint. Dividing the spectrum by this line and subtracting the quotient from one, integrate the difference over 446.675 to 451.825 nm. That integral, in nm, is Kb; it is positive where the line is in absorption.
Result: -0.407 nm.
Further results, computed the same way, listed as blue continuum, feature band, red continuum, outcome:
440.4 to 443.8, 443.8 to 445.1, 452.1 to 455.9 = -0.11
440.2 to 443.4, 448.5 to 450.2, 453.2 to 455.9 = -0.09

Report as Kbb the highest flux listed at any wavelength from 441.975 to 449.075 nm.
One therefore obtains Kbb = 10.8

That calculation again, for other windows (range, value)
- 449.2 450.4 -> 11.4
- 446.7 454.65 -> 12.7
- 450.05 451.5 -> 11.9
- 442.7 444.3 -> 9.64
